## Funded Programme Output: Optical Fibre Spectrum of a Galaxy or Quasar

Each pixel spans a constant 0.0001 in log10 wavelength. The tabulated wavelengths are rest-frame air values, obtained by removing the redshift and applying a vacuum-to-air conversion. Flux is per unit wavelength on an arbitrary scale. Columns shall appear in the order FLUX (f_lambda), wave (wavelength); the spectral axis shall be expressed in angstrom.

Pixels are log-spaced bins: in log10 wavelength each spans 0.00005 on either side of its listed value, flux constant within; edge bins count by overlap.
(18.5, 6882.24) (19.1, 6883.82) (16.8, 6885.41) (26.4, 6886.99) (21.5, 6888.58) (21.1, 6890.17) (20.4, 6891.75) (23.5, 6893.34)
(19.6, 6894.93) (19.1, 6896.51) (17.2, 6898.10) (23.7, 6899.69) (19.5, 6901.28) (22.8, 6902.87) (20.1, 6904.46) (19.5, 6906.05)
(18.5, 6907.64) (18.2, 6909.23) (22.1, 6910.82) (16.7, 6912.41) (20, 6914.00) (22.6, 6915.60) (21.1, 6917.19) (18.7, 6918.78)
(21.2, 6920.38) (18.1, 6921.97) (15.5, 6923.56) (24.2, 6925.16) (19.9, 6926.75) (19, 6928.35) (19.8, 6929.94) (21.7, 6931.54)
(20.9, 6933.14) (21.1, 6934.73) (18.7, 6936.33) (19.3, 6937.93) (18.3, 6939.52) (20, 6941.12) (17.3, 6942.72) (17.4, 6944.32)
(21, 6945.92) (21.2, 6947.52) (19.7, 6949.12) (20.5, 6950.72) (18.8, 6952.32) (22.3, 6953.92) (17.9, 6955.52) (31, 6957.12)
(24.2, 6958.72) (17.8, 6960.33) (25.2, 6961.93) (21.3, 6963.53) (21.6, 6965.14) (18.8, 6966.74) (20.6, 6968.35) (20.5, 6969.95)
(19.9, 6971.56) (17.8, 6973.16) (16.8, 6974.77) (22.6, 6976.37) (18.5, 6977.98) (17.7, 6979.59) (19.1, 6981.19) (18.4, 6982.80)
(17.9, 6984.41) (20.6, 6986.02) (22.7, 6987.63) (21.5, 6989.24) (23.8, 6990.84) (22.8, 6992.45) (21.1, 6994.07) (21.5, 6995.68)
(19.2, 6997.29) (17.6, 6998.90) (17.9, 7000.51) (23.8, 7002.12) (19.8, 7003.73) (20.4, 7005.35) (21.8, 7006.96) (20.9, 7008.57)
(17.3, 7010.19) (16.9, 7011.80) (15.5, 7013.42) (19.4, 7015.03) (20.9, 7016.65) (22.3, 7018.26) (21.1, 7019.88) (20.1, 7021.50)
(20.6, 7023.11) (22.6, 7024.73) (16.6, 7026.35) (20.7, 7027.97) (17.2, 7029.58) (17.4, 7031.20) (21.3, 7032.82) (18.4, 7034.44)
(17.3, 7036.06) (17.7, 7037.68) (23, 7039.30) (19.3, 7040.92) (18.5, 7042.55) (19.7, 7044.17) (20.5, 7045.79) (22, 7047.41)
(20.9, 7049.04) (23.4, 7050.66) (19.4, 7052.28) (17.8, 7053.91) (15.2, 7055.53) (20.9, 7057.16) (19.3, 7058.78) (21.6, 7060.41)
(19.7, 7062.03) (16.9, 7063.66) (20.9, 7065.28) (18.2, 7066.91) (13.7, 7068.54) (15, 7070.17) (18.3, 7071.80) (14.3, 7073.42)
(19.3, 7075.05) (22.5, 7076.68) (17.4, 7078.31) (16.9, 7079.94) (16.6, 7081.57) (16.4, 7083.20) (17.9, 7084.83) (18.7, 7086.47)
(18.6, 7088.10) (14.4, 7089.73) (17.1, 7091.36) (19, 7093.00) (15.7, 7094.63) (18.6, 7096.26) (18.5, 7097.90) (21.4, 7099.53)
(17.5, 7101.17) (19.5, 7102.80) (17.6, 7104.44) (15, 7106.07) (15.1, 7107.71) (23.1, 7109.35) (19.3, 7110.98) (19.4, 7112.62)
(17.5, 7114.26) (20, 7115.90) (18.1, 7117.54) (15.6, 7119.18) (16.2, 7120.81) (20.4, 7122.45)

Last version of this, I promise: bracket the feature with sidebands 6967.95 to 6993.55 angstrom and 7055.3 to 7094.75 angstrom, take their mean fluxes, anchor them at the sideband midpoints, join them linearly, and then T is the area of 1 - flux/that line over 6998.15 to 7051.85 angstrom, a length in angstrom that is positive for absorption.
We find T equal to -2.1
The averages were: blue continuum 20.1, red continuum 17.9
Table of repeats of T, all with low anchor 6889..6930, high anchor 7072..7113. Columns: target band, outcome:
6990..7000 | -0.94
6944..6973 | -2.30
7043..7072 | -1.09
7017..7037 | -0.96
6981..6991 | -0.65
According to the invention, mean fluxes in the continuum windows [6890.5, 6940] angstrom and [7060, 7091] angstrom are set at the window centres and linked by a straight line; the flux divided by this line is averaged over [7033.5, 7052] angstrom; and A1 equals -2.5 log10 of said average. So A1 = -0.107 mag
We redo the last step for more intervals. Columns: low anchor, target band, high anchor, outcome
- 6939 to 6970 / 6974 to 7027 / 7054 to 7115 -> -0.01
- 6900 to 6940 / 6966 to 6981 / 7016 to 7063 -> 0.04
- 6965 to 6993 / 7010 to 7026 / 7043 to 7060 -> 0.02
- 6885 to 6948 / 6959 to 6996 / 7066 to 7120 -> -0.06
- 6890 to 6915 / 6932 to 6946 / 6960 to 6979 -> 0.05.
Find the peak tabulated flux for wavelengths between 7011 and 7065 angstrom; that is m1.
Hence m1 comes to 23.4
